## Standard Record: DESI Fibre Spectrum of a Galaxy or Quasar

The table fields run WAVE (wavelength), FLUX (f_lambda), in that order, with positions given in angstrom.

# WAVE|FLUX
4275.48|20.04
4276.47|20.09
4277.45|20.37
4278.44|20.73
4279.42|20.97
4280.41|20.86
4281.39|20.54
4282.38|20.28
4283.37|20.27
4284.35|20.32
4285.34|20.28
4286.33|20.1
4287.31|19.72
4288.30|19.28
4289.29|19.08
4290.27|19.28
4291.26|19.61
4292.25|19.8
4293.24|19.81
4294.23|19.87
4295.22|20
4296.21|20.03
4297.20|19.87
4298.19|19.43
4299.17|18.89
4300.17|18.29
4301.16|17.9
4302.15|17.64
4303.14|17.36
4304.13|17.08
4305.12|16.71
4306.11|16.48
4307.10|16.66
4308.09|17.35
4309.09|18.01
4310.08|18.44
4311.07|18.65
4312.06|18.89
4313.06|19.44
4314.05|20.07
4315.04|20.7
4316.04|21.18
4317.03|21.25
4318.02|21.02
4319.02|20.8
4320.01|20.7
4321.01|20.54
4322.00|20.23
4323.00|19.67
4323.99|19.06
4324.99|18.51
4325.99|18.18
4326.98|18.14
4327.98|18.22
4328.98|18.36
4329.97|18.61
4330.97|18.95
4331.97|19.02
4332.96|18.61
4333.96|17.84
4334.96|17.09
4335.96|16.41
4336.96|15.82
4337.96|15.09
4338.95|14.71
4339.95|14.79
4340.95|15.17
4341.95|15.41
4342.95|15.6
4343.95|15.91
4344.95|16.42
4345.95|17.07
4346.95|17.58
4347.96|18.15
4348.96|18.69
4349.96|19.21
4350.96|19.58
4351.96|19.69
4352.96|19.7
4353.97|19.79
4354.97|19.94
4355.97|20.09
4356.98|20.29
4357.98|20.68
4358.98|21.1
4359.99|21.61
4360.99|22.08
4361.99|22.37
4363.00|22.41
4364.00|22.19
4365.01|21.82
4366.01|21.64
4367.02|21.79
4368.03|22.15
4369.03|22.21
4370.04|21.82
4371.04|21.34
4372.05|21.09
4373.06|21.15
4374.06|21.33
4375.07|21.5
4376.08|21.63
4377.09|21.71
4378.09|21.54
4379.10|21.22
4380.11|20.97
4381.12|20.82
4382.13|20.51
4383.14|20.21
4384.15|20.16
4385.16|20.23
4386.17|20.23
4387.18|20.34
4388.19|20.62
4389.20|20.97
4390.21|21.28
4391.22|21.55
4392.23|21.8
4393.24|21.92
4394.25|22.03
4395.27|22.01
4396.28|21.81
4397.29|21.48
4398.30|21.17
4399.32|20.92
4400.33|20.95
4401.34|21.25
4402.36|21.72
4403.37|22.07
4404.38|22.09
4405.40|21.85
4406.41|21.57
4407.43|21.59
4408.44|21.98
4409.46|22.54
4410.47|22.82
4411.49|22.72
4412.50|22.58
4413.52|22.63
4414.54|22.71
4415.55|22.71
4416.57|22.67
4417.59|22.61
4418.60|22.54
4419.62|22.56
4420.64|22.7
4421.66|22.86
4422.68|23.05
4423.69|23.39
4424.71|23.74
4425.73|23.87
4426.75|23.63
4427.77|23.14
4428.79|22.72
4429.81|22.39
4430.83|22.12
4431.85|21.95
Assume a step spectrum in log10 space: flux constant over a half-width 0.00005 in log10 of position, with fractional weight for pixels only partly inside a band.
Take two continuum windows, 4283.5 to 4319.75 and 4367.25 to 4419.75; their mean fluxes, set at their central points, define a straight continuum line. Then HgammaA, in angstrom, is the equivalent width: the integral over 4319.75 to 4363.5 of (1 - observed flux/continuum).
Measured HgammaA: 3.6 angstrom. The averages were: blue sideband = 19.2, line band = 18.6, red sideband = 21.6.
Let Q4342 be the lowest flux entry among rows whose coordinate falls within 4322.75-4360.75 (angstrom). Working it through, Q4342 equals 14.71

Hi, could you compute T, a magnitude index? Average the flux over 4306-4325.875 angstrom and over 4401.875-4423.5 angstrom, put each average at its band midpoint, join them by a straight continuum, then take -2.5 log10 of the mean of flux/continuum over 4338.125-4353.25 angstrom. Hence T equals 0.19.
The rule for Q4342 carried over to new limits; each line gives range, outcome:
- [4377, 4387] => 20.16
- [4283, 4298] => 19.08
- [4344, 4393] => 16.42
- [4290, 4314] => 16.48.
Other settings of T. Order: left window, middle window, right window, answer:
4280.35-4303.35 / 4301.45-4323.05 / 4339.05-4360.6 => 0.00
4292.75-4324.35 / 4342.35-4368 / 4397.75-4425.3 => 0.04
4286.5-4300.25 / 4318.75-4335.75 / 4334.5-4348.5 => -0.11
